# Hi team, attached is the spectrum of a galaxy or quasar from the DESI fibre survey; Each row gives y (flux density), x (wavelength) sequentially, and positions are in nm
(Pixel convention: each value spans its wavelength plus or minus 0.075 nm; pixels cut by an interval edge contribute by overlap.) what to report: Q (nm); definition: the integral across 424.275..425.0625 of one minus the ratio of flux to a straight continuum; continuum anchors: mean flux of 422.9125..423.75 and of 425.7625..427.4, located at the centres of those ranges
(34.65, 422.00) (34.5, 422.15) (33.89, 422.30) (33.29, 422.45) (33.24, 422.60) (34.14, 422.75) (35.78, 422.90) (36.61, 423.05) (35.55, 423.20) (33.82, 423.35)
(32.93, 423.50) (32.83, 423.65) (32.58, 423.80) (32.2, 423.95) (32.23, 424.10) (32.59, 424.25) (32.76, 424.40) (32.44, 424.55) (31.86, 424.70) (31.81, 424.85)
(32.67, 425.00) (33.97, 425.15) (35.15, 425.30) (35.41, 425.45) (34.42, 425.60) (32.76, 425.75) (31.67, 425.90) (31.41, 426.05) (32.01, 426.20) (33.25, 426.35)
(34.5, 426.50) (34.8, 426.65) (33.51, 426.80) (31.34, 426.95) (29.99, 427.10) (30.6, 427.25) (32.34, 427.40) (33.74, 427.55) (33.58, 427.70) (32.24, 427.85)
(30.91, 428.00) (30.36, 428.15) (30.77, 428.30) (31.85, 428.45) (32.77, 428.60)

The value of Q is 0.03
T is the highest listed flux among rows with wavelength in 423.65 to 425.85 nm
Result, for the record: 35.41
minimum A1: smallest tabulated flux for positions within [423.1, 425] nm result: 31.81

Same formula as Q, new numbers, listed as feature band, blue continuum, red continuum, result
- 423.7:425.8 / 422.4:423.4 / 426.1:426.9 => 0.06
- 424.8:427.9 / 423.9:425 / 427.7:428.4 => -0.11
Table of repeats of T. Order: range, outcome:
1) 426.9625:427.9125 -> 33.74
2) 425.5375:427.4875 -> 34.8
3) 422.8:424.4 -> 36.61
